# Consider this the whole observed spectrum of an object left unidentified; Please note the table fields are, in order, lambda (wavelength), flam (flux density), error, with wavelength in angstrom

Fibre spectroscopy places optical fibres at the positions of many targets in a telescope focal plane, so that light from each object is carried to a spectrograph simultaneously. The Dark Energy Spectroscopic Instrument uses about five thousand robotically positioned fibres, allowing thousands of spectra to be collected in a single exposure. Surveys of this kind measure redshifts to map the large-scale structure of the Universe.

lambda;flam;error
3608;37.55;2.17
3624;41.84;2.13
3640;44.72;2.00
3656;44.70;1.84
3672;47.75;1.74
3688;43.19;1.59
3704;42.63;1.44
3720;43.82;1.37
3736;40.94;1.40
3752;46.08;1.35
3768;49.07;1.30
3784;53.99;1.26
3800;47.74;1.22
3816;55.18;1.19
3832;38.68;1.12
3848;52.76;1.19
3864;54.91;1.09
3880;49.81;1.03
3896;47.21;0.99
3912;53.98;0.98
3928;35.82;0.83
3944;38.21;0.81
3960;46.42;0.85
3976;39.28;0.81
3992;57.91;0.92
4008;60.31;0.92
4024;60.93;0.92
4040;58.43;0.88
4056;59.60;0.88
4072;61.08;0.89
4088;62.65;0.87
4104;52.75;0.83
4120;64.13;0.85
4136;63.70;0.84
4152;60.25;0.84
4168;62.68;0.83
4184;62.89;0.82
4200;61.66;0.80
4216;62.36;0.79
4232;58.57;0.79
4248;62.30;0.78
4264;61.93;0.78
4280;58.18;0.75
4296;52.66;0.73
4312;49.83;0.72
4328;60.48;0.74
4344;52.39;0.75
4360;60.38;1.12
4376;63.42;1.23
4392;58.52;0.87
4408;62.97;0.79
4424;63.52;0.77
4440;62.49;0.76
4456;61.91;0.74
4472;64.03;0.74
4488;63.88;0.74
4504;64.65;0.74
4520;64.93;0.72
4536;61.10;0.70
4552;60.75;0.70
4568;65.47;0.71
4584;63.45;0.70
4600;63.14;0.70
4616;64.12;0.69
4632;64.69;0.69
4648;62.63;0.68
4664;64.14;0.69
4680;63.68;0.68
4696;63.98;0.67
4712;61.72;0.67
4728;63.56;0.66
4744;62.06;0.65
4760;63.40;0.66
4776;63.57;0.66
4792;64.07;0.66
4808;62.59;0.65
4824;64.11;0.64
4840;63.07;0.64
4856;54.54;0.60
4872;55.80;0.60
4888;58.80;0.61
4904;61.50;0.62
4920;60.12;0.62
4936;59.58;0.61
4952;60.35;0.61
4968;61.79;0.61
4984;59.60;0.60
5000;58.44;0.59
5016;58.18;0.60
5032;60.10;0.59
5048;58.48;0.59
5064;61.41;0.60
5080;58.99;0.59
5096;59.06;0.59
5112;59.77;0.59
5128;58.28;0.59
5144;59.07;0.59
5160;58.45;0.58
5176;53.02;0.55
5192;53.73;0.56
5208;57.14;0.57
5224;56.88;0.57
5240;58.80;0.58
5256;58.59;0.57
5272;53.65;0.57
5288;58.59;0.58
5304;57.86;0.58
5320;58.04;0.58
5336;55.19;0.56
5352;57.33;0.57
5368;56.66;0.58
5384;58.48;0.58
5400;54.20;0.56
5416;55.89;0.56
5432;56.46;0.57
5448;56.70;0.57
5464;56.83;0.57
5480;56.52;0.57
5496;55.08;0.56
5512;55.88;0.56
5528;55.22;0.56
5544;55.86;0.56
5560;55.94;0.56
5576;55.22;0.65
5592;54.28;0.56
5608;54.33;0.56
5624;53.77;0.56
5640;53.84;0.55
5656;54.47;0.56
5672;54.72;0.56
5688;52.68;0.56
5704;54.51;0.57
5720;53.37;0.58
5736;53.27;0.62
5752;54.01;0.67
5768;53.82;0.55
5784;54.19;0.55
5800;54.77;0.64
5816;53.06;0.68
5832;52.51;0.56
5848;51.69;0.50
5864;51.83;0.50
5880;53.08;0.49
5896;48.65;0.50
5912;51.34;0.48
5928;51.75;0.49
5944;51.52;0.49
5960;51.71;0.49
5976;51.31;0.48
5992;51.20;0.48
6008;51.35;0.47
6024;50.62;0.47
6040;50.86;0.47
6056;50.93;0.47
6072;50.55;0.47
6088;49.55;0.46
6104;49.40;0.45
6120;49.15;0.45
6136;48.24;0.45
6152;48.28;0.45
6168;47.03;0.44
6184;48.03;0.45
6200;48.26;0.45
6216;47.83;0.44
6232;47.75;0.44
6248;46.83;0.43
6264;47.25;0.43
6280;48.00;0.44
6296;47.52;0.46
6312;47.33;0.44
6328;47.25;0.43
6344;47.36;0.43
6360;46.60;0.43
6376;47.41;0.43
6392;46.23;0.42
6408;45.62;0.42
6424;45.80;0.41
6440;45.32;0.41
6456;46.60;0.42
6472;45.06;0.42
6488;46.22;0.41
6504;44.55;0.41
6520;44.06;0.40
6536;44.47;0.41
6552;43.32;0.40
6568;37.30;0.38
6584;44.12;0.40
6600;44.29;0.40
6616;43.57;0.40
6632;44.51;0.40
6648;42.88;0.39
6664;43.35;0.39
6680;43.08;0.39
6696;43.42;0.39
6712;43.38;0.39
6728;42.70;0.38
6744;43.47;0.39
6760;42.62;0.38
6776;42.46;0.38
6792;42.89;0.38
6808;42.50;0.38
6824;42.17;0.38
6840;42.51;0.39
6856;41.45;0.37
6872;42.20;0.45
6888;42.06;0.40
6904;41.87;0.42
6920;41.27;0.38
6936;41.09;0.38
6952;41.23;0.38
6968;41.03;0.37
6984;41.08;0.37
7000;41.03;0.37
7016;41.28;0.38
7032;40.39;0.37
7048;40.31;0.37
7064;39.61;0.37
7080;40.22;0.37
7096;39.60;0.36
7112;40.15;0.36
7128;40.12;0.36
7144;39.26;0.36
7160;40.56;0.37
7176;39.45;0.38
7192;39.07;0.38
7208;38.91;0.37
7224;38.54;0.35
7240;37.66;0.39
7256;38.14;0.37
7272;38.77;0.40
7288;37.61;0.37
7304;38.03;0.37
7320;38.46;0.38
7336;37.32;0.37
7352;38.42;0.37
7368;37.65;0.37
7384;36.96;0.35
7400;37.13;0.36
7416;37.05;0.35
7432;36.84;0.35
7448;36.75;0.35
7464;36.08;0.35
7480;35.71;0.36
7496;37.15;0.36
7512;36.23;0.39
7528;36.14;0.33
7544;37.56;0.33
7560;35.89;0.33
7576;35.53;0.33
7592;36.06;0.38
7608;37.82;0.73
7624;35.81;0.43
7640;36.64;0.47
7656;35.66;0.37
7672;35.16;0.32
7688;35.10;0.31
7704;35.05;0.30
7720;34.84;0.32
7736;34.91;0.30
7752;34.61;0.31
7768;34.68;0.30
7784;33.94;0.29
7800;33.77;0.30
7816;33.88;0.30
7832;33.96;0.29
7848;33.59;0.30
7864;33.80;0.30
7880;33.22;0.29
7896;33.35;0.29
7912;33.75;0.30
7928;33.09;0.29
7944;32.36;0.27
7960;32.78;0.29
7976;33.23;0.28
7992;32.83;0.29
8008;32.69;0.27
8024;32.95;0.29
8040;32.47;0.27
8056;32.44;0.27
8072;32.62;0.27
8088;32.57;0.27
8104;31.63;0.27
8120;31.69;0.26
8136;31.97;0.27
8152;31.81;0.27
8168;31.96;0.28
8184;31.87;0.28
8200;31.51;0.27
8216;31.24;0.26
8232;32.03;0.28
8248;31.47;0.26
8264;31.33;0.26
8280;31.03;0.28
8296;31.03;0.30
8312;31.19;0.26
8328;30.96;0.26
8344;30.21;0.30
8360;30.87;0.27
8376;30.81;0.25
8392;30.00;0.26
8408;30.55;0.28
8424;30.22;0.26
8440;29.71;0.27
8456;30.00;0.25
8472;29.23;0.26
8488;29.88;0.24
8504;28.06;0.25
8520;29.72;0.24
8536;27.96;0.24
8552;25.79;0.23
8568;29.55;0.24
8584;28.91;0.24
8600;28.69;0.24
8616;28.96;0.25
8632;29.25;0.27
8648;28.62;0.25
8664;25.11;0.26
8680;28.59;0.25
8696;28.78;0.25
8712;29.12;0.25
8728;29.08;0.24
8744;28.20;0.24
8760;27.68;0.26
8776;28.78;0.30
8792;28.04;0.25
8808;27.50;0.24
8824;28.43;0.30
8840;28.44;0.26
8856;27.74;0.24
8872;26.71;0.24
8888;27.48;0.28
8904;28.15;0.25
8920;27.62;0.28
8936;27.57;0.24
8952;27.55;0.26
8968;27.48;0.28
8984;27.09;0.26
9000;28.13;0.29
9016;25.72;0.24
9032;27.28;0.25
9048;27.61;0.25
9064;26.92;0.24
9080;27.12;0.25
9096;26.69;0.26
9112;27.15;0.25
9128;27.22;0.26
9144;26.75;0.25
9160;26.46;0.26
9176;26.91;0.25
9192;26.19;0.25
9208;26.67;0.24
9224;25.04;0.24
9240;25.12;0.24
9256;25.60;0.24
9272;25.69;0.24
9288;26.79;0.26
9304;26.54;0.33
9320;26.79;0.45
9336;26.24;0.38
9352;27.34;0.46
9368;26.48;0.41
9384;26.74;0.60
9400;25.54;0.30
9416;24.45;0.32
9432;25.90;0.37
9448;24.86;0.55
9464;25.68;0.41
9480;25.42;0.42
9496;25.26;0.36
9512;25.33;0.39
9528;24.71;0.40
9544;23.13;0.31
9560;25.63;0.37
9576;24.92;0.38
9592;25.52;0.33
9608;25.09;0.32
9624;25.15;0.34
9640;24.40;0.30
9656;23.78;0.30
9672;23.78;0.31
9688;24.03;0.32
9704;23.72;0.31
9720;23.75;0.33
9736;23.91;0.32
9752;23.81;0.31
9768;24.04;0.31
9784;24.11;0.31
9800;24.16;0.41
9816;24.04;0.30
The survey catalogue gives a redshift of 0.00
